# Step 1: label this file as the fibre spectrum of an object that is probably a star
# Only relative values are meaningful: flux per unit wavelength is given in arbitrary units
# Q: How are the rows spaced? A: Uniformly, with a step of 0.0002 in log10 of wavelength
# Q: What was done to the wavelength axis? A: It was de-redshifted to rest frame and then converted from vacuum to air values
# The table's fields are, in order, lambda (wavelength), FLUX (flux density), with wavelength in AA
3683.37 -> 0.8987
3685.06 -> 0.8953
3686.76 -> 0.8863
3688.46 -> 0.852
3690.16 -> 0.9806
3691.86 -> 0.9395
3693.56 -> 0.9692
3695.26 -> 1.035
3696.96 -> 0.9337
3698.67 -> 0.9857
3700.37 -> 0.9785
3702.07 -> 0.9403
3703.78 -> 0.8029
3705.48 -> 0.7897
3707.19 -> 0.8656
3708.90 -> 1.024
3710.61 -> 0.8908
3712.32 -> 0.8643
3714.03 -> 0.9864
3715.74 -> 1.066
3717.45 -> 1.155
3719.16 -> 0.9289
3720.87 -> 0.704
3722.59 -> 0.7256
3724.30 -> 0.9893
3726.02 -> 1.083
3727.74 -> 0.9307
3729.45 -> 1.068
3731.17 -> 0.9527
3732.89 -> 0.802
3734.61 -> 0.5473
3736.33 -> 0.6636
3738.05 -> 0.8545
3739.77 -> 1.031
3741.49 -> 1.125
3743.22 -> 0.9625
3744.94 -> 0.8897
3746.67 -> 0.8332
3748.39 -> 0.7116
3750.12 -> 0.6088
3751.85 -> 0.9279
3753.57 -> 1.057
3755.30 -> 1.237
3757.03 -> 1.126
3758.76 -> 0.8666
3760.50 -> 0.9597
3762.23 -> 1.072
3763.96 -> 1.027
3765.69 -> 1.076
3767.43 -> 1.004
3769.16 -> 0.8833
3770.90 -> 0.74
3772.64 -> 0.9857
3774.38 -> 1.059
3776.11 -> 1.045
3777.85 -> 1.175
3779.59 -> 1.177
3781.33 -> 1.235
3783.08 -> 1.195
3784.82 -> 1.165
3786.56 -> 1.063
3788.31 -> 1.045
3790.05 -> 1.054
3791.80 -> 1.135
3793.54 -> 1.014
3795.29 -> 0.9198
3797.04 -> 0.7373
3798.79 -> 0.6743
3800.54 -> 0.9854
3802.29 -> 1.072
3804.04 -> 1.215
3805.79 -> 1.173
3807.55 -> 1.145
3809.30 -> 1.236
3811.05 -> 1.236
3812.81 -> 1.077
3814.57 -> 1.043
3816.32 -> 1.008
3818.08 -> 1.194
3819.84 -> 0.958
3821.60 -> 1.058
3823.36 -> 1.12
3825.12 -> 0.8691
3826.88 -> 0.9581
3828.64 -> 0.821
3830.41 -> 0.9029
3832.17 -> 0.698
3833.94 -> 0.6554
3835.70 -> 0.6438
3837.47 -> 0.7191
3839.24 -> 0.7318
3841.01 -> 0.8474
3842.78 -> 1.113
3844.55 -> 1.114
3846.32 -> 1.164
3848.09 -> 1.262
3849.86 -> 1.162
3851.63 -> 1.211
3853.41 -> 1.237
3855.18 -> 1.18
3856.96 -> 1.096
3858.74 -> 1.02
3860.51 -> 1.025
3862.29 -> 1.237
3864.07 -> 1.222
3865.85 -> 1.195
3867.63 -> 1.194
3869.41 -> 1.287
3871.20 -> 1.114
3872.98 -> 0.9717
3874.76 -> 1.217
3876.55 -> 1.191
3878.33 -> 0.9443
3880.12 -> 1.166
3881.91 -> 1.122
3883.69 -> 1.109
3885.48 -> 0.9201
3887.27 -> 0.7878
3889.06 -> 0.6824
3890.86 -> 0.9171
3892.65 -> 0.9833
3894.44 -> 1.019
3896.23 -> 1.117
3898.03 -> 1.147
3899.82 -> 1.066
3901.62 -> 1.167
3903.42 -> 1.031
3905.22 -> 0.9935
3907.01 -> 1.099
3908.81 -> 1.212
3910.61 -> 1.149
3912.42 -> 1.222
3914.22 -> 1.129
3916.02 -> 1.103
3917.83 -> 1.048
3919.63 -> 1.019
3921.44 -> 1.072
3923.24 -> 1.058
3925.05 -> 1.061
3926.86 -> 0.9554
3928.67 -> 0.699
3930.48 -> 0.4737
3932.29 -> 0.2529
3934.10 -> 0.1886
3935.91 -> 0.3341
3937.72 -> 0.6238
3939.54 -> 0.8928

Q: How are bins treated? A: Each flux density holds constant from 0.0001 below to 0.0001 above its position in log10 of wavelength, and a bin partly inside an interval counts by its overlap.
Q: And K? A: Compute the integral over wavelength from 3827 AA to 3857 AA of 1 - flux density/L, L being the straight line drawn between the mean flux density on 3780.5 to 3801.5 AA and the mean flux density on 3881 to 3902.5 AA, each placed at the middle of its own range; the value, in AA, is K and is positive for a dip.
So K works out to 1.2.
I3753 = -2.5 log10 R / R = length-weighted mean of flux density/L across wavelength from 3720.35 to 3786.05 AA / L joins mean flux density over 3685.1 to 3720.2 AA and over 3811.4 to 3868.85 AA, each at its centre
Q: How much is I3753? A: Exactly 0.01 mag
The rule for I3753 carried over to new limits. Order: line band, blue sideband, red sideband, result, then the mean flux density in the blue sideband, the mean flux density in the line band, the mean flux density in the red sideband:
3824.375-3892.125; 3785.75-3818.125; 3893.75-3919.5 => 0.06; 1.05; 1.02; 1.11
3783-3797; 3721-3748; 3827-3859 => -0.13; 0.889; 1.05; 0.975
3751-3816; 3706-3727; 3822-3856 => -0.10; 0.937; 1.05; 0.97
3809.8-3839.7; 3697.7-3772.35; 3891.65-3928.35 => 0.08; 0.925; 0.929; 1.08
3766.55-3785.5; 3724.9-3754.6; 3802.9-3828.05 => -0.08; 0.888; 1.06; 1.09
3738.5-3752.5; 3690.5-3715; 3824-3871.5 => 0.09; 0.931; 0.884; 1.03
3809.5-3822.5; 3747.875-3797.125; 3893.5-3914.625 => -0.04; 1.02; 1.09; 1.11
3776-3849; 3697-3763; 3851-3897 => 0.00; 0.921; 1.01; 1.08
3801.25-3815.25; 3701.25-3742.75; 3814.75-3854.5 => -0.19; 0.908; 1.15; 0.978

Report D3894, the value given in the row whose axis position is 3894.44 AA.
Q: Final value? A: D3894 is 1.019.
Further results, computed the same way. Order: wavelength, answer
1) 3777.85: 1.175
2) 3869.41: 1.287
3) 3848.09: 1.262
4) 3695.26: 1.035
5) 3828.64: 0.821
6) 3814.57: 1.043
